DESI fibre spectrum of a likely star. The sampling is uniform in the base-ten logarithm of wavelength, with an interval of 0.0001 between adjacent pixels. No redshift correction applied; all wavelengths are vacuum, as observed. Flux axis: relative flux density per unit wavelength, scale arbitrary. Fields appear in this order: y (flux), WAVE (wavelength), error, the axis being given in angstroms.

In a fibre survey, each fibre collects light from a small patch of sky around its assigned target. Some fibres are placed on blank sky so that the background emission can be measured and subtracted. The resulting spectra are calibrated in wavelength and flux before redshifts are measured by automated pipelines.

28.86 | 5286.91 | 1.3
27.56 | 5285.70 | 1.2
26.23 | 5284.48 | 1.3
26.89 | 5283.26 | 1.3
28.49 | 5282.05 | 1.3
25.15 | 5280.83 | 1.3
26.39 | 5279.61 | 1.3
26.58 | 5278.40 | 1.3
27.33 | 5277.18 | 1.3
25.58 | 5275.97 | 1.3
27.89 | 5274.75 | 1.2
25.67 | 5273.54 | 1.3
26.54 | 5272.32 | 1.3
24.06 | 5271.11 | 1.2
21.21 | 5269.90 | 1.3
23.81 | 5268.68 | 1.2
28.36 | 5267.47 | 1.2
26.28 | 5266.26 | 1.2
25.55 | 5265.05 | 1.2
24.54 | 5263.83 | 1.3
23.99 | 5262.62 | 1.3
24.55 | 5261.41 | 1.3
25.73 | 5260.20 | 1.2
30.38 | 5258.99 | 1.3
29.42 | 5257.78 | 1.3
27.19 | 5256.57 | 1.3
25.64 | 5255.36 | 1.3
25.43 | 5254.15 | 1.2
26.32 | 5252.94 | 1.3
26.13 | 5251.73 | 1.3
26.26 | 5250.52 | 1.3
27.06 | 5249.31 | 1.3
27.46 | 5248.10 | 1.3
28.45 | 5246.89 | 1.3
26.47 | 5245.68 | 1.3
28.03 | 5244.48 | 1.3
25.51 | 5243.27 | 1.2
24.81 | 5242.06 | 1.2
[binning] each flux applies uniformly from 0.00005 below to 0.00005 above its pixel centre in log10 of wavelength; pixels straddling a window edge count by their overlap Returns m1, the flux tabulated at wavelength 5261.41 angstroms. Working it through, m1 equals 24.55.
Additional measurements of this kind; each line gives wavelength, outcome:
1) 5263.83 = 24.54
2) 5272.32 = 26.54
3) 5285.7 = 27.56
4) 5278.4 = 26.58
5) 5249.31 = 27.06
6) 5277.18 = 27.33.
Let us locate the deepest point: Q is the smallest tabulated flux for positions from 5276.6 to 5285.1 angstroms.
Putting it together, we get 25.15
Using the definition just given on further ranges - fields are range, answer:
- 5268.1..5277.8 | 21.21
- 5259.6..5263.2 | 23.99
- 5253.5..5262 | 24.55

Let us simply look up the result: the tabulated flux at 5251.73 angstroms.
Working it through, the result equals 26.13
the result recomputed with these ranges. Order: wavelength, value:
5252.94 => 26.32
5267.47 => 28.36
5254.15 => 25.43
